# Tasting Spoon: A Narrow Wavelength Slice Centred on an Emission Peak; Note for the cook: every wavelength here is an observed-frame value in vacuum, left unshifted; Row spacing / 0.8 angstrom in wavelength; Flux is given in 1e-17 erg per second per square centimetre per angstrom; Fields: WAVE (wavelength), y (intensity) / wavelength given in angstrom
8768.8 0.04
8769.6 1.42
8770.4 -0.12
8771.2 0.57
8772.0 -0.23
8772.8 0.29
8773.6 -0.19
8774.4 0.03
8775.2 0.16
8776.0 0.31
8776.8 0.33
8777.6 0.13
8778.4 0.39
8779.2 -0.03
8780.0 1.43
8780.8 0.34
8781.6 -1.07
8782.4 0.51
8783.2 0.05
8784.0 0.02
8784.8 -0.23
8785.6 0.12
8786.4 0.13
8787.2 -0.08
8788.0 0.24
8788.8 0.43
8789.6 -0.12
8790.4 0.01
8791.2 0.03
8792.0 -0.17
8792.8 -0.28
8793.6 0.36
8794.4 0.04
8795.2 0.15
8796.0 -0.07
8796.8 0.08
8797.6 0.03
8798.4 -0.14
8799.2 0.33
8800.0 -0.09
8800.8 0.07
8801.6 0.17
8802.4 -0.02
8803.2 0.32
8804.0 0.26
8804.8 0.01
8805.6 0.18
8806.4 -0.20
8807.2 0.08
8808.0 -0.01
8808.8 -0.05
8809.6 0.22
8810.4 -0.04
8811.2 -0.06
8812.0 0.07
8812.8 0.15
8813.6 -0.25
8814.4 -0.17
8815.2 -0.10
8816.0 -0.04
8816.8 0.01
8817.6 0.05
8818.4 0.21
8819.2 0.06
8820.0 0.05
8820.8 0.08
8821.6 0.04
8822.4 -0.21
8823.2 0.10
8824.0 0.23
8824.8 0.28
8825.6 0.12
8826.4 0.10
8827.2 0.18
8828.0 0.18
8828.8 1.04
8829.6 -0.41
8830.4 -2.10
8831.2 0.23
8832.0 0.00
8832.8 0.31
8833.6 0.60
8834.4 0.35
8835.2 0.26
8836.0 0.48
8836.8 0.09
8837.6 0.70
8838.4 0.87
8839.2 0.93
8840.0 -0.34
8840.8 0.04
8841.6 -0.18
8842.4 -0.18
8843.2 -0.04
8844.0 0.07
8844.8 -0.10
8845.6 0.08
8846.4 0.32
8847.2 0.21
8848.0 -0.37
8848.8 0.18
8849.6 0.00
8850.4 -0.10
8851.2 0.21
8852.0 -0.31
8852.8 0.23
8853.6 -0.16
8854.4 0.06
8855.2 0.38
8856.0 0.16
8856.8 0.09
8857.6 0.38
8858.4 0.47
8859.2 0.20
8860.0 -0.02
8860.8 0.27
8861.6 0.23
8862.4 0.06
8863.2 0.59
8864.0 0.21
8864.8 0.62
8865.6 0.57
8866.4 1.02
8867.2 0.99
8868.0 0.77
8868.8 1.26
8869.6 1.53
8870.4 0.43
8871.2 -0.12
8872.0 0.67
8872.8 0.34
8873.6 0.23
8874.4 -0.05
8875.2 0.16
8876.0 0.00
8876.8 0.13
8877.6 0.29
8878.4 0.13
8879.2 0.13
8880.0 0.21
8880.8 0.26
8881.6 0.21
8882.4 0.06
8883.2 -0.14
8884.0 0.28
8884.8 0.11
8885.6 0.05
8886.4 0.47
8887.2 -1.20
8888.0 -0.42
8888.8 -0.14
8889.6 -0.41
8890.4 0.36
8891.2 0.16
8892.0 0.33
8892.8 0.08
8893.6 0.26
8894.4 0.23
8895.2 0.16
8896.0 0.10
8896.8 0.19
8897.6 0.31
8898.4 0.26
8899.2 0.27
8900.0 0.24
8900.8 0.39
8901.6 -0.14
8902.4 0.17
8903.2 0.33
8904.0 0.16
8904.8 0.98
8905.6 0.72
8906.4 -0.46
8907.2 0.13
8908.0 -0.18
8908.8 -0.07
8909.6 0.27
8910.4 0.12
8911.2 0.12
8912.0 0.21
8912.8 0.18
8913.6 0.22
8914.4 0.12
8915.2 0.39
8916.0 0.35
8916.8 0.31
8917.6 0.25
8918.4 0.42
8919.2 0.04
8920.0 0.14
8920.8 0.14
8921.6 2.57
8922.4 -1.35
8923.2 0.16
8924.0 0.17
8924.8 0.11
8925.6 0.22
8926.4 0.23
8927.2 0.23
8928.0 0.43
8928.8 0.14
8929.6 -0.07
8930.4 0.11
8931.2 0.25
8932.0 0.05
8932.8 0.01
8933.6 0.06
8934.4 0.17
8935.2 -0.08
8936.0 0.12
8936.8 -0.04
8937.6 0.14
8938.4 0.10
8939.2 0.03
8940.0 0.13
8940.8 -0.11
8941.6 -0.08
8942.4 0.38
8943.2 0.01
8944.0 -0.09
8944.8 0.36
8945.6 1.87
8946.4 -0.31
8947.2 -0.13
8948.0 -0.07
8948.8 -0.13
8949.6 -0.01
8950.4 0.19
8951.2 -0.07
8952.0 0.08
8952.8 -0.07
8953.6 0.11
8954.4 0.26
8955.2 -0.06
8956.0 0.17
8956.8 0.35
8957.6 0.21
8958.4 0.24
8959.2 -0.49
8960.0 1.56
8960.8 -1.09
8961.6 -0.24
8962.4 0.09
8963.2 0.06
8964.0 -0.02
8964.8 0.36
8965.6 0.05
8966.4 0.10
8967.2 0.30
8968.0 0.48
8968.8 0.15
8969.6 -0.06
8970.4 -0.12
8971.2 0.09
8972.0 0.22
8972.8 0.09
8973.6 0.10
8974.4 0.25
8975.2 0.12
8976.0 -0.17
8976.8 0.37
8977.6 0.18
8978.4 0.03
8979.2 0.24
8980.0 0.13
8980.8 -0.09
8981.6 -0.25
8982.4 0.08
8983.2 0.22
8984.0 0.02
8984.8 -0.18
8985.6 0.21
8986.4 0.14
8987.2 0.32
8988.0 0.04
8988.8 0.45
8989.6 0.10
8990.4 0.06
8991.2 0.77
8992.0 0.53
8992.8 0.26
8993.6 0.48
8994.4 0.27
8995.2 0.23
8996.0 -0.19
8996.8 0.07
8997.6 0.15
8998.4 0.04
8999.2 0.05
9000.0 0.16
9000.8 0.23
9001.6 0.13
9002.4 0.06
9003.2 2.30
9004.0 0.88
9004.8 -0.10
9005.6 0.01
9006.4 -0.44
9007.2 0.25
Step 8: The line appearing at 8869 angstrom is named H-gamma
